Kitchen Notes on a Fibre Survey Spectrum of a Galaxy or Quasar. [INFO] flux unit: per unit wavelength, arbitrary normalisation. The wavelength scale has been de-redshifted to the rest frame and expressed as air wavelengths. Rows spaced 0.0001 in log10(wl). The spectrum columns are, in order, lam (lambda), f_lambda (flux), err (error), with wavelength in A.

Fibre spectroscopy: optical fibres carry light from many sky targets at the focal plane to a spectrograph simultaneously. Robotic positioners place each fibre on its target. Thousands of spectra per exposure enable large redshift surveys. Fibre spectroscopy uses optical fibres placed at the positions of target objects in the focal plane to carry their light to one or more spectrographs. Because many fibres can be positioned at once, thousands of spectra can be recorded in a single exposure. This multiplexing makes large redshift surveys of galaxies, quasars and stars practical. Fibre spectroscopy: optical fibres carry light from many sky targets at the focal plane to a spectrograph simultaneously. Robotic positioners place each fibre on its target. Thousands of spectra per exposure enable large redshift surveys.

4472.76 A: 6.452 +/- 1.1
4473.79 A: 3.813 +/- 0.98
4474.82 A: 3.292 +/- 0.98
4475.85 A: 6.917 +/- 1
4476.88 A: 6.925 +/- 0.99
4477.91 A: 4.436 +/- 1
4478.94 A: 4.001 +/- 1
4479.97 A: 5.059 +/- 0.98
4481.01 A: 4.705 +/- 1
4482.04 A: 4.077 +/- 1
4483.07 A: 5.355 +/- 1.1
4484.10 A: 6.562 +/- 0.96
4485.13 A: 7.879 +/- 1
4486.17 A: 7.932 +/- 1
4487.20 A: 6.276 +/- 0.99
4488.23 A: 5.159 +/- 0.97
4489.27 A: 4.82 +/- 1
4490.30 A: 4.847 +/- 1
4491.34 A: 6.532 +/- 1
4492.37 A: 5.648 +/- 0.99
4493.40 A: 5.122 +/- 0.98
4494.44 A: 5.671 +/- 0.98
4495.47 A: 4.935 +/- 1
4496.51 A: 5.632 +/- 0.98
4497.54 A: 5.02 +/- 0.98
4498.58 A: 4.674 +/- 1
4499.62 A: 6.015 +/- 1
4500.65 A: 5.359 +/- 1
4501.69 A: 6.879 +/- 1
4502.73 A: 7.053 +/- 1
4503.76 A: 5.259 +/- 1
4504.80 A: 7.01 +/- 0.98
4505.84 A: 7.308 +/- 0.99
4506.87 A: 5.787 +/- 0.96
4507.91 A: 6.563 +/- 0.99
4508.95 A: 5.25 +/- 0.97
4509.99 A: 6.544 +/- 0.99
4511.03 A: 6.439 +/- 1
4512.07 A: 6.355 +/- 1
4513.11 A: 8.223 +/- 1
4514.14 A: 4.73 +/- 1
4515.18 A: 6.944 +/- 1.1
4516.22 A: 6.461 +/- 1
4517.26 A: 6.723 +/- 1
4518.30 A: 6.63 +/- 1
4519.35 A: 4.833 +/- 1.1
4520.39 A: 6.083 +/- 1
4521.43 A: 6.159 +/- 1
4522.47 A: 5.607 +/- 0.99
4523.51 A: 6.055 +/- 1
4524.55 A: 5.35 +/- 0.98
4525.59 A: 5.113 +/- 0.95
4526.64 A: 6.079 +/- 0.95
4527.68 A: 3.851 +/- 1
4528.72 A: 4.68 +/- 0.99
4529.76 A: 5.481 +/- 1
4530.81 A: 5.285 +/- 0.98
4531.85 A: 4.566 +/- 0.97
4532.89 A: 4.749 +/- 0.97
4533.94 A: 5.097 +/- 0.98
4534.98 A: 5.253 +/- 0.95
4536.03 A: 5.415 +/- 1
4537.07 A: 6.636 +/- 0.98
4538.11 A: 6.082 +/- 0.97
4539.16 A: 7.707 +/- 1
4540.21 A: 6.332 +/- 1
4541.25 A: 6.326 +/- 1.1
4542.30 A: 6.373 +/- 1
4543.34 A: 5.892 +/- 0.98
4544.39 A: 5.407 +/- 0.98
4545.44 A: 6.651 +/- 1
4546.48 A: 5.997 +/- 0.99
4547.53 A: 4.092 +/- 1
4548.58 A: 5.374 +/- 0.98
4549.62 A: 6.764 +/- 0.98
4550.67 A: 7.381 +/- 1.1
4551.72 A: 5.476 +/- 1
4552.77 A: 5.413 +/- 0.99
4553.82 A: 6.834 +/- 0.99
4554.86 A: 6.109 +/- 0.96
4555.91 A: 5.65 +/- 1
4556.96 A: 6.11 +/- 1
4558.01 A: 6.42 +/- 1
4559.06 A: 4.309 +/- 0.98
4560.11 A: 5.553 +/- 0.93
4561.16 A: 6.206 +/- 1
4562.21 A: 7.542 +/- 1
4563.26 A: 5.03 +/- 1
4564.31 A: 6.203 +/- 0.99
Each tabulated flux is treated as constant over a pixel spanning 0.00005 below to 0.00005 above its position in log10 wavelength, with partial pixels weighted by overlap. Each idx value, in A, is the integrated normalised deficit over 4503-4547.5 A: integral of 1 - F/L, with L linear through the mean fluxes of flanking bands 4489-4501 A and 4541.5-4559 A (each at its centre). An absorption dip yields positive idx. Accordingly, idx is -1.9 A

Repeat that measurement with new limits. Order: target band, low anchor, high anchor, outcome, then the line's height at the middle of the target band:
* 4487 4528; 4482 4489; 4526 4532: -2.0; 5.64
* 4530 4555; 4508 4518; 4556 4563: 1.0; 6.13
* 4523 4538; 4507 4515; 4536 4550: 2.2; 6.18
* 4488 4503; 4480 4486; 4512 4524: 1.0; 5.94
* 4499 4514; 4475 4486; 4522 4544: -2.1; 5.6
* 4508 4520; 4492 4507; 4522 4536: -1.7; 5.51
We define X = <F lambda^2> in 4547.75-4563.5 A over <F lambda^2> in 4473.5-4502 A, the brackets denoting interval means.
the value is 1.1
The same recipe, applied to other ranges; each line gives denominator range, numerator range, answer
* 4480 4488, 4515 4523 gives 1.04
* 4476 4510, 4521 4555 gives 1.02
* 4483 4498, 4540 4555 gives 1.06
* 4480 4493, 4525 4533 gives 0.88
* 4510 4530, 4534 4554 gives 1.03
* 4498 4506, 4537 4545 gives 1.05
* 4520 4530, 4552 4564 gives 1.10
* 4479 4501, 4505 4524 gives 1.14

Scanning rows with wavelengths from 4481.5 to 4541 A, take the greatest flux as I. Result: 8.223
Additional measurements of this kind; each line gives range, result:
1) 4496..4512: 7.308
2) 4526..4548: 7.707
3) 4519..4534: 6.159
